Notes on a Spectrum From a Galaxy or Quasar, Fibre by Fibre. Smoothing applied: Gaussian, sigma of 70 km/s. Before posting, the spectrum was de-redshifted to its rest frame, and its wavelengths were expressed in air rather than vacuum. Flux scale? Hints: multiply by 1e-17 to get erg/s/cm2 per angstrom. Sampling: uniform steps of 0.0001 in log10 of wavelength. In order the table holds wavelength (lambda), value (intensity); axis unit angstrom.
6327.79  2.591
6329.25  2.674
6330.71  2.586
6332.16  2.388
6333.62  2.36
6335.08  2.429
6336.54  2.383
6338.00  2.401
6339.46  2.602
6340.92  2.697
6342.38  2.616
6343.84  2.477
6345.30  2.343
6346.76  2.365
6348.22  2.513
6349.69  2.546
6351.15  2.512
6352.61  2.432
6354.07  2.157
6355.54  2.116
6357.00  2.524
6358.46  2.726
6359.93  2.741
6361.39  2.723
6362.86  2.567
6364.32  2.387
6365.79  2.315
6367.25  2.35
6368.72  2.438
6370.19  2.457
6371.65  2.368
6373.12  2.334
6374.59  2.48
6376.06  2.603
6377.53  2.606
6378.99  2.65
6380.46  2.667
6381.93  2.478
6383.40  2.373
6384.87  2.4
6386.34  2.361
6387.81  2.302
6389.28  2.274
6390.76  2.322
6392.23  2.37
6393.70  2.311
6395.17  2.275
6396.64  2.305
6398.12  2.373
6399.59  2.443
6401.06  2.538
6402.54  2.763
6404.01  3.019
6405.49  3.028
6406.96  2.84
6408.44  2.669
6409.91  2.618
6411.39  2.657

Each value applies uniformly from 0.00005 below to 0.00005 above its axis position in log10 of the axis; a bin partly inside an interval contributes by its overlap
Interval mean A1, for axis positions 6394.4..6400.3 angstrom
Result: 2.35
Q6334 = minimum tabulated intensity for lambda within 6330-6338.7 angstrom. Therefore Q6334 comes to 2.36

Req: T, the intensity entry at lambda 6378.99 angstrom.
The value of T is 2.65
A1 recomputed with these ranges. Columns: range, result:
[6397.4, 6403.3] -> 2.53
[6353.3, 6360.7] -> 2.46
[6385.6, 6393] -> 2.32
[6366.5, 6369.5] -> 2.39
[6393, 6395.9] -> 2.29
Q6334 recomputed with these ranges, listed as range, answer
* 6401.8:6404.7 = 2.763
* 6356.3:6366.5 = 2.315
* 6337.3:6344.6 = 2.401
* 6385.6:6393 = 2.274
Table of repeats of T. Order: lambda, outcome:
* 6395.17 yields 2.275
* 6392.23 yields 2.37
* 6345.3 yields 2.343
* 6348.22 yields 2.513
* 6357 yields 2.524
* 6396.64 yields 2.305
